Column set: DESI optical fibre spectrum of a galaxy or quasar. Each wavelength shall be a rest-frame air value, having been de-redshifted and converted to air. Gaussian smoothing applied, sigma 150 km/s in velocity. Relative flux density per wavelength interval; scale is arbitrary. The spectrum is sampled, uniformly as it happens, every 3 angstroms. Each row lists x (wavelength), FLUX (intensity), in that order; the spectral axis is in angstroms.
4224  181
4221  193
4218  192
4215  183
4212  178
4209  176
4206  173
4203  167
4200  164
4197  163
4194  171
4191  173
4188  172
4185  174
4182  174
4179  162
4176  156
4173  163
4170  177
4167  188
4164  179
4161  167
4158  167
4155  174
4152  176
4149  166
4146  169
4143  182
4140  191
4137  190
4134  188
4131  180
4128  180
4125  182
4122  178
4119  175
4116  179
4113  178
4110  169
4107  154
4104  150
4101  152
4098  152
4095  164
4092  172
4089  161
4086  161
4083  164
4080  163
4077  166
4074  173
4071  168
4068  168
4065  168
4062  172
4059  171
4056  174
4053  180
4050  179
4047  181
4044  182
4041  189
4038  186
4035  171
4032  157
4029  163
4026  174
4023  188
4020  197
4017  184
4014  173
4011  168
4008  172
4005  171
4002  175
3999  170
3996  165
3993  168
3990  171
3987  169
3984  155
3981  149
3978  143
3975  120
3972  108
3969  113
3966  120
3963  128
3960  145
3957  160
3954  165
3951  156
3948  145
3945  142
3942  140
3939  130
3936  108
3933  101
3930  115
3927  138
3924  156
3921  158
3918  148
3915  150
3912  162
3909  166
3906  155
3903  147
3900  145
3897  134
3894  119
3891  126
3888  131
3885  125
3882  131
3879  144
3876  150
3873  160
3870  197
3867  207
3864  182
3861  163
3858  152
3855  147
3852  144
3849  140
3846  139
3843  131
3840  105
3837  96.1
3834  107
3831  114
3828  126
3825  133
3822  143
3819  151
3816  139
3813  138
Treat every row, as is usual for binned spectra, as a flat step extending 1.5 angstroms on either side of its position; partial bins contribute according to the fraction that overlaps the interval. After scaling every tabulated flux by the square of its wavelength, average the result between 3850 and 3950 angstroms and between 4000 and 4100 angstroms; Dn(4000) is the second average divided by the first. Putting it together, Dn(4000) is 1.3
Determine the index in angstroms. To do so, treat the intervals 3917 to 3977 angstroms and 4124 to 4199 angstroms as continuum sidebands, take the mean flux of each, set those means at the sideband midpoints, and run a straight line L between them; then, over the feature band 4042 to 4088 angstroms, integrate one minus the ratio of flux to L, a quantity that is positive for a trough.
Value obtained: -4.4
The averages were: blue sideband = 135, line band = 171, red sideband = 174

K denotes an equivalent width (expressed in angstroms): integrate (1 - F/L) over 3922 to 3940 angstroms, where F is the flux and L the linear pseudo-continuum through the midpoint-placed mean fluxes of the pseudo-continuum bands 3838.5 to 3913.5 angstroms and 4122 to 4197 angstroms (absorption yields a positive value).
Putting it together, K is 3.26 angstroms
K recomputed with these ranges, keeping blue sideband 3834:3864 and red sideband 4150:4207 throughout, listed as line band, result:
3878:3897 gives 1.5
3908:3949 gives 1.4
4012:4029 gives -3.0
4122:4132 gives -0.9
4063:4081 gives -1.0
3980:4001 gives -1.9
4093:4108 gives 0.7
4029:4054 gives -3.4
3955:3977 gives 2.9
